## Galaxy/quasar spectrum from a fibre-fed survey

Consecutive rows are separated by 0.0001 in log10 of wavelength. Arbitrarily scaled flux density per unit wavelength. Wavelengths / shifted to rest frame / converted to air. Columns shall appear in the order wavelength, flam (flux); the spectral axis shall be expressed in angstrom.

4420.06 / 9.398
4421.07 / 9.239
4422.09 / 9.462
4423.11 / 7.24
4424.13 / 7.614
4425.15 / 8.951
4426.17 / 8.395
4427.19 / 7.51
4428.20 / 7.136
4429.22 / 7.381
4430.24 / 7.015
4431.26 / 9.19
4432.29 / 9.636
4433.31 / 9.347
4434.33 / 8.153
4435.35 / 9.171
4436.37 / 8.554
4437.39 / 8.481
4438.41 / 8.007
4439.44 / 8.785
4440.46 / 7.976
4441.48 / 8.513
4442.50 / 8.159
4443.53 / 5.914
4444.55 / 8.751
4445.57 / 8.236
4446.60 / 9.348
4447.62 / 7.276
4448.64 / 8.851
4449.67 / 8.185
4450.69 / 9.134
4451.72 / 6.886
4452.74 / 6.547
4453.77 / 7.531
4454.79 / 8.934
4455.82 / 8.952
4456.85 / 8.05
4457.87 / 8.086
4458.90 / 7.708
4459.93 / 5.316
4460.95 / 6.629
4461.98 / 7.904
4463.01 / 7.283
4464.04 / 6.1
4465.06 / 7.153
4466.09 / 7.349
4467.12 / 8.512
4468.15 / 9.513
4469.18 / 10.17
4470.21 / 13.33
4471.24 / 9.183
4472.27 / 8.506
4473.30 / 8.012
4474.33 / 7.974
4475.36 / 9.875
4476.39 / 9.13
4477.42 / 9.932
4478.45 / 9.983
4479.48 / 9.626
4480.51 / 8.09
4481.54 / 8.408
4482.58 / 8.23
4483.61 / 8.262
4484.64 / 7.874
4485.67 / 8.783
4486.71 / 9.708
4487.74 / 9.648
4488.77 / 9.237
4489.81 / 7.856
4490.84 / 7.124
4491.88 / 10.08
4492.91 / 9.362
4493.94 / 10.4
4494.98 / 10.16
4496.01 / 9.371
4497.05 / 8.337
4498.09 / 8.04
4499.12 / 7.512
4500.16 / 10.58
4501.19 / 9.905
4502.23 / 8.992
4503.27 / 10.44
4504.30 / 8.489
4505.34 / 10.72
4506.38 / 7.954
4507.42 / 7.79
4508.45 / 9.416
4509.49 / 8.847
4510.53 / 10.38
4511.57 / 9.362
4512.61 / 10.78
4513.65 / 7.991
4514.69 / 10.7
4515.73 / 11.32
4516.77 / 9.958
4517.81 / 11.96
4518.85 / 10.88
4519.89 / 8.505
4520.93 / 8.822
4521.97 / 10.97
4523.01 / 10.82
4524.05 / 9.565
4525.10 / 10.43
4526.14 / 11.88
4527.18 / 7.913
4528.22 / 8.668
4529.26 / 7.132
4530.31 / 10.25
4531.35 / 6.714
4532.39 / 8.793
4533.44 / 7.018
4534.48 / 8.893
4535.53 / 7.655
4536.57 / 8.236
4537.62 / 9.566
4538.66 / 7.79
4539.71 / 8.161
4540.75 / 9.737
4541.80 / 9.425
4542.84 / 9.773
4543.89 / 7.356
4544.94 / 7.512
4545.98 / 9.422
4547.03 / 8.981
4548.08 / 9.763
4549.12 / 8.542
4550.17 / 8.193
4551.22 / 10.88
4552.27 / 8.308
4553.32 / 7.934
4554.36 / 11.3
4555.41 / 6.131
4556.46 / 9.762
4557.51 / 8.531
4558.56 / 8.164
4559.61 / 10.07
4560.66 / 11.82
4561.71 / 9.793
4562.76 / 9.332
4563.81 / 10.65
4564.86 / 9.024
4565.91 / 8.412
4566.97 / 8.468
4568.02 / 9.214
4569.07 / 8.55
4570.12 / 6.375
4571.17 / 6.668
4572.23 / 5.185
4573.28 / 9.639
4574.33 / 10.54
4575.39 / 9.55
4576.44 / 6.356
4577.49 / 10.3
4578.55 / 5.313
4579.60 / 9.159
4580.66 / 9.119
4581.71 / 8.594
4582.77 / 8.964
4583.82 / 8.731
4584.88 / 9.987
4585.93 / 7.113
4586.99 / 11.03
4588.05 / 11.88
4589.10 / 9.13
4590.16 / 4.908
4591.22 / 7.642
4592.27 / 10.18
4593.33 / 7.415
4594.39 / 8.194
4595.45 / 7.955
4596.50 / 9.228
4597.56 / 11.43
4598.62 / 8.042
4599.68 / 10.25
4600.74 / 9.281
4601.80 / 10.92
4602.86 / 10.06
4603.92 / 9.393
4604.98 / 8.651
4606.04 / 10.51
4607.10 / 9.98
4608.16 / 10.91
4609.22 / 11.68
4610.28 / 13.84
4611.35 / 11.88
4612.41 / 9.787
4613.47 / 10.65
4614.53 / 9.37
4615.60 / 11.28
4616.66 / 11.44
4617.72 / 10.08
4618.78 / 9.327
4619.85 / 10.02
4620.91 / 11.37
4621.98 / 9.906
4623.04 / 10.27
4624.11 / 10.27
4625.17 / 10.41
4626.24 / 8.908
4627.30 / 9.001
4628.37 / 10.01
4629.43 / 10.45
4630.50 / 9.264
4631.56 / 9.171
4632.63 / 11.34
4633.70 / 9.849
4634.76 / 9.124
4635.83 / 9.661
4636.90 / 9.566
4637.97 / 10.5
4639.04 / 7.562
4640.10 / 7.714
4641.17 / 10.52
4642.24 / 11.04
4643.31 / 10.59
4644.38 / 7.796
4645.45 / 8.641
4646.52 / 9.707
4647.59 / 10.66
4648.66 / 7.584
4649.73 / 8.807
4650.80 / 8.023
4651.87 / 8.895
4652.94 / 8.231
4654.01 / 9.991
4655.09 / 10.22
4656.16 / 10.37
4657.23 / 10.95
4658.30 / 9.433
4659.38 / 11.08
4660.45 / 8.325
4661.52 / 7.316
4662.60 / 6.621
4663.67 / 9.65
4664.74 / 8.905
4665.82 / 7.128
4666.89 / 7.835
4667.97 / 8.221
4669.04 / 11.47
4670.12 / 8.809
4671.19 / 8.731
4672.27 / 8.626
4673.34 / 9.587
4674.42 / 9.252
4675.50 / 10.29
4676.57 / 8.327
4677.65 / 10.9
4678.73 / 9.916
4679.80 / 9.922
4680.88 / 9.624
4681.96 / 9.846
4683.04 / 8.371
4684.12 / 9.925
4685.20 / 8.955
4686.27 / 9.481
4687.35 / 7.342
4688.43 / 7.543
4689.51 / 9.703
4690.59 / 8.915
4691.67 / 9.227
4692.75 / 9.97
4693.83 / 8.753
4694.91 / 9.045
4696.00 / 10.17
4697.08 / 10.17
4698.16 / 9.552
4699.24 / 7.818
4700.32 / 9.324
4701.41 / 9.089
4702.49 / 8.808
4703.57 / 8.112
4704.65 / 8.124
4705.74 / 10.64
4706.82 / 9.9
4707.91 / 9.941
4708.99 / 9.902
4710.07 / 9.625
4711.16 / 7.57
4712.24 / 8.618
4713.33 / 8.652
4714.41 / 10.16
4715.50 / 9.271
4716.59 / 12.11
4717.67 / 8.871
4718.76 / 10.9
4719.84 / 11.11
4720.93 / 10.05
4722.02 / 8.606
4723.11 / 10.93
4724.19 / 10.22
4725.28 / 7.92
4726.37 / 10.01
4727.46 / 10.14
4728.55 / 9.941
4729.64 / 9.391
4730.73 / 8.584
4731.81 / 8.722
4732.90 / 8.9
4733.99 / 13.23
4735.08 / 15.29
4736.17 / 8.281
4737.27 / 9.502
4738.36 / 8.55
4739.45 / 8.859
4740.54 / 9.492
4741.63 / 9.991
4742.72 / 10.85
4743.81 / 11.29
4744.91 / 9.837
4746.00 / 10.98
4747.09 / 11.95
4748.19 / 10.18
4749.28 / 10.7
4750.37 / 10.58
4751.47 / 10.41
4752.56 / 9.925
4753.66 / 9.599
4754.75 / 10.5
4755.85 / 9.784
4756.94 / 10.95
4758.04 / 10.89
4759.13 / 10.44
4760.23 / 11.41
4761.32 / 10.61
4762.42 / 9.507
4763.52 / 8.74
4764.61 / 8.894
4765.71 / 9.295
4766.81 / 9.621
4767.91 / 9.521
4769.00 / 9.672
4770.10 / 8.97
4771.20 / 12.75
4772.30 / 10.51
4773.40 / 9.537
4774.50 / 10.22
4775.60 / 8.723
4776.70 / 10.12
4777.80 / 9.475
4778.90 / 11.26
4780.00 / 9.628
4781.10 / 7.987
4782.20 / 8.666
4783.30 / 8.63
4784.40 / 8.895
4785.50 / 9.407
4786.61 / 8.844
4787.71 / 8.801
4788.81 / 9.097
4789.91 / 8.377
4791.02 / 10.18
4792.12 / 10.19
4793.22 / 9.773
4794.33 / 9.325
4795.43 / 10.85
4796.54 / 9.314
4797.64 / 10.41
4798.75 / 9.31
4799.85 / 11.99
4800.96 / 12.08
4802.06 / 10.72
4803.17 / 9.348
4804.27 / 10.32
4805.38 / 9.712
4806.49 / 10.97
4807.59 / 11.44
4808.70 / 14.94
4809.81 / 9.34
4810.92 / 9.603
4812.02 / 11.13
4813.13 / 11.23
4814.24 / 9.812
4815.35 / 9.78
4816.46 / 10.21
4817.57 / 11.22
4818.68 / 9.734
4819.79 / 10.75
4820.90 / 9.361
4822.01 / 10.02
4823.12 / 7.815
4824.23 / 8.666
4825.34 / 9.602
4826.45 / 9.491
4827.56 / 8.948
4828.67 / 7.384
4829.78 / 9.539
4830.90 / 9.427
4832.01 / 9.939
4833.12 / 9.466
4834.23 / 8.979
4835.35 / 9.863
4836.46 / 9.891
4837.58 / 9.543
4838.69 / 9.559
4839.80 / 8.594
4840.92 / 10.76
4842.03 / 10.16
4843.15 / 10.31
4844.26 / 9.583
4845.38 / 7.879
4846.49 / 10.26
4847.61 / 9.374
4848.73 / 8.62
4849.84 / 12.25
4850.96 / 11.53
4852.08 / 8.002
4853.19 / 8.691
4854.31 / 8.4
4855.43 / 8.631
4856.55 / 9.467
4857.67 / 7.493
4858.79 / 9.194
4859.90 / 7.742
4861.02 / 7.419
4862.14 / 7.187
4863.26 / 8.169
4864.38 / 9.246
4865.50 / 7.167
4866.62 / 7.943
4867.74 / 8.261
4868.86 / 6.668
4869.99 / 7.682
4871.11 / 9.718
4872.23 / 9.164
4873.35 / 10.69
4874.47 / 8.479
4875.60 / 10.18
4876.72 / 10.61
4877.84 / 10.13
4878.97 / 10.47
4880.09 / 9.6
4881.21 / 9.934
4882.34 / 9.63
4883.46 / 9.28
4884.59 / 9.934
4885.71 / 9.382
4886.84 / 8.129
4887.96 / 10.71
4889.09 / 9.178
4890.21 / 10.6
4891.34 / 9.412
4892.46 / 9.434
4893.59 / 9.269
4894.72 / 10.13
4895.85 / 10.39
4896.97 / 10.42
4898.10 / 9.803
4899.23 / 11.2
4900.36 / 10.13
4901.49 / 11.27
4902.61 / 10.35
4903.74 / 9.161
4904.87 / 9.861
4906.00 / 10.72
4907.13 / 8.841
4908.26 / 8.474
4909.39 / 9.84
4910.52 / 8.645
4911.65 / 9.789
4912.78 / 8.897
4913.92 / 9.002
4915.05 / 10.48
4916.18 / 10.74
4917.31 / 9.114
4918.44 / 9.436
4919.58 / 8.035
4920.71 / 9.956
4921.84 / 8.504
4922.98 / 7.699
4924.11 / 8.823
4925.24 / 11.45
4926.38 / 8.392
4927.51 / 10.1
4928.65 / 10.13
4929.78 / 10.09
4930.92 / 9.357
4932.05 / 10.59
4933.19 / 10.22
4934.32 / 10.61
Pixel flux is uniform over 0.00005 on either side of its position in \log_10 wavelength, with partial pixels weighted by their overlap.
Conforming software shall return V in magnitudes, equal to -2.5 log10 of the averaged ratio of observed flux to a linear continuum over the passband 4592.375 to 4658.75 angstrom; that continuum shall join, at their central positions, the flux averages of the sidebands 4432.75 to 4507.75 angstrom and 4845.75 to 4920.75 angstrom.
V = -0.11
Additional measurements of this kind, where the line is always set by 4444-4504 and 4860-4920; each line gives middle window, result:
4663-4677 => 0.00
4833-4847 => -0.04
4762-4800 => -0.05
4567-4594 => 0.05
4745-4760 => -0.15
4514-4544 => -0.07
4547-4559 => -0.01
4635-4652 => -0.03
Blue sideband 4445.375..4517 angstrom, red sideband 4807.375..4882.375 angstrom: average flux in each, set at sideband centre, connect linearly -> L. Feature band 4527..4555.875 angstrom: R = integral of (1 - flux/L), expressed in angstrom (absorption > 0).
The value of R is 1.00 angstrom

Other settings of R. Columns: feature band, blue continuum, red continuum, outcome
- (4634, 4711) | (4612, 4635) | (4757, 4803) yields 6.1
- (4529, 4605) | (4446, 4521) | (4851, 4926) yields 1.3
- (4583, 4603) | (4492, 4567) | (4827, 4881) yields 0.3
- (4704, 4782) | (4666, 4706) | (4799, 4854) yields -3.9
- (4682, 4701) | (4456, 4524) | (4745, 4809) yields 1.3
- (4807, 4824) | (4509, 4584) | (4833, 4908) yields -1.9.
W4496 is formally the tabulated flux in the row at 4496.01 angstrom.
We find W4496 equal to 9.371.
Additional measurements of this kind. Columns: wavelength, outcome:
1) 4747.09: 11.95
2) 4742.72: 10.85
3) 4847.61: 9.374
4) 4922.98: 7.699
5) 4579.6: 9.159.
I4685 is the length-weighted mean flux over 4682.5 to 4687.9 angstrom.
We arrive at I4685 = 8.82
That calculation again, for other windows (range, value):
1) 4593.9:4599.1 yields 8.99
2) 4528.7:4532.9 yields 8.23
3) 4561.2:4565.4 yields 9.7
